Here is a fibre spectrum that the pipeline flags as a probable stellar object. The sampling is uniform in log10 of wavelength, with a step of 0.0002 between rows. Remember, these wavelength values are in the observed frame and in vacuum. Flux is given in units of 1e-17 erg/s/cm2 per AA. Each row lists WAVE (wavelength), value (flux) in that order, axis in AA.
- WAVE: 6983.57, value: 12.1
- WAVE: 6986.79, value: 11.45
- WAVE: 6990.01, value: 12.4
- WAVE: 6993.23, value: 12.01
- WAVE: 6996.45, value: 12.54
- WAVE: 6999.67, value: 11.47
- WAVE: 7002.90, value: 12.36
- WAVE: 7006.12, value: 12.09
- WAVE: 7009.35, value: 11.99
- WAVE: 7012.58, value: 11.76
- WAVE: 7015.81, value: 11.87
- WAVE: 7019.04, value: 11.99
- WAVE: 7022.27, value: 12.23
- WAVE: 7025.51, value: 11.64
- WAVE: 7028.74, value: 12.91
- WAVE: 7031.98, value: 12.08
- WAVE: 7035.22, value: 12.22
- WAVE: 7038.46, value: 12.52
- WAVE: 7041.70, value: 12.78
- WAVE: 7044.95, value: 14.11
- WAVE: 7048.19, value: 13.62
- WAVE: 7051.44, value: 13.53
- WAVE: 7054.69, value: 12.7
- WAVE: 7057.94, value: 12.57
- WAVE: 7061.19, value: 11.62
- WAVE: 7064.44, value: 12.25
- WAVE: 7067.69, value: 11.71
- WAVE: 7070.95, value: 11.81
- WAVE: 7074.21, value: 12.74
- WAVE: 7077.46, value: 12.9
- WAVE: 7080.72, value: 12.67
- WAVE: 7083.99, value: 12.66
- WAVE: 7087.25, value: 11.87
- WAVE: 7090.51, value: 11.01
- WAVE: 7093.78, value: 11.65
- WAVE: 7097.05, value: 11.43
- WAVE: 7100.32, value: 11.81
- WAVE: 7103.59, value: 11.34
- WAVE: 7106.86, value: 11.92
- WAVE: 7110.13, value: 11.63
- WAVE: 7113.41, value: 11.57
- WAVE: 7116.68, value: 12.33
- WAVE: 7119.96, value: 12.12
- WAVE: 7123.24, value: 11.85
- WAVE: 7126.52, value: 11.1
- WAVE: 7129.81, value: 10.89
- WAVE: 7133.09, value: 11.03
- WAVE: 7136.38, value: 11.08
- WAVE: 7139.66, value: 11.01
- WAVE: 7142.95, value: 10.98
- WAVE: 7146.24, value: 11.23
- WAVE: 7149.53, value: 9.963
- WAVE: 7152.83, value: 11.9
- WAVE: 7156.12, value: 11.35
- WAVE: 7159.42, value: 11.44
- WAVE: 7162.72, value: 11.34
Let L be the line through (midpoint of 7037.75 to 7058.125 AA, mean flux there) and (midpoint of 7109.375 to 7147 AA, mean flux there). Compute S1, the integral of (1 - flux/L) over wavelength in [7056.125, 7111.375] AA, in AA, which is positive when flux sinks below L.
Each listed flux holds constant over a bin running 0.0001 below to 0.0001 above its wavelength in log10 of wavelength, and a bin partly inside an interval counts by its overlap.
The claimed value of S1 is 1.8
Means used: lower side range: 13.2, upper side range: 11.4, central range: 12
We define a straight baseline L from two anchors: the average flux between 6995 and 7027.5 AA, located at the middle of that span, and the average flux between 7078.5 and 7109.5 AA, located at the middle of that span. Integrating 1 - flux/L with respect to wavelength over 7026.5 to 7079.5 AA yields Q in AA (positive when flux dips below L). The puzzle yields -3.1 AA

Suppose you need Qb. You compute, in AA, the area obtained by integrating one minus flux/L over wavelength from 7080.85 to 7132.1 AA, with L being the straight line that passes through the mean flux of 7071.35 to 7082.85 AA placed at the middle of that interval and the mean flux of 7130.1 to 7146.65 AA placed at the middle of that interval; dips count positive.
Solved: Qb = 0.8 AA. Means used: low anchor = 12.7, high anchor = 11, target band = 11.7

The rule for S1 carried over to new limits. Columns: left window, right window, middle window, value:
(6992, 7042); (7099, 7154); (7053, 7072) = -0.5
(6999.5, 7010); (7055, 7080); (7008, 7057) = -1.6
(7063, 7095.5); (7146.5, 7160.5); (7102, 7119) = -0.1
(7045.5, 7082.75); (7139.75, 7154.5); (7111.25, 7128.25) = -0.4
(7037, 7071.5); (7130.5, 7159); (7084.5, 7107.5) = 0.6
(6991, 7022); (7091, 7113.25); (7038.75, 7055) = -2.0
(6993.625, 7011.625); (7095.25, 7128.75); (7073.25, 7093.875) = -0.8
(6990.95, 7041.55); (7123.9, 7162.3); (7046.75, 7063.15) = -1.3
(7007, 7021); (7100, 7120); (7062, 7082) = -0.8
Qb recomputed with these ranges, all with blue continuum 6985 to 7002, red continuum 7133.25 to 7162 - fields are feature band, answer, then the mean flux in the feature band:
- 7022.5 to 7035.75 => -0.5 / 12.2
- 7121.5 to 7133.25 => 0.0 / 11.2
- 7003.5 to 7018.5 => -0.1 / 12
